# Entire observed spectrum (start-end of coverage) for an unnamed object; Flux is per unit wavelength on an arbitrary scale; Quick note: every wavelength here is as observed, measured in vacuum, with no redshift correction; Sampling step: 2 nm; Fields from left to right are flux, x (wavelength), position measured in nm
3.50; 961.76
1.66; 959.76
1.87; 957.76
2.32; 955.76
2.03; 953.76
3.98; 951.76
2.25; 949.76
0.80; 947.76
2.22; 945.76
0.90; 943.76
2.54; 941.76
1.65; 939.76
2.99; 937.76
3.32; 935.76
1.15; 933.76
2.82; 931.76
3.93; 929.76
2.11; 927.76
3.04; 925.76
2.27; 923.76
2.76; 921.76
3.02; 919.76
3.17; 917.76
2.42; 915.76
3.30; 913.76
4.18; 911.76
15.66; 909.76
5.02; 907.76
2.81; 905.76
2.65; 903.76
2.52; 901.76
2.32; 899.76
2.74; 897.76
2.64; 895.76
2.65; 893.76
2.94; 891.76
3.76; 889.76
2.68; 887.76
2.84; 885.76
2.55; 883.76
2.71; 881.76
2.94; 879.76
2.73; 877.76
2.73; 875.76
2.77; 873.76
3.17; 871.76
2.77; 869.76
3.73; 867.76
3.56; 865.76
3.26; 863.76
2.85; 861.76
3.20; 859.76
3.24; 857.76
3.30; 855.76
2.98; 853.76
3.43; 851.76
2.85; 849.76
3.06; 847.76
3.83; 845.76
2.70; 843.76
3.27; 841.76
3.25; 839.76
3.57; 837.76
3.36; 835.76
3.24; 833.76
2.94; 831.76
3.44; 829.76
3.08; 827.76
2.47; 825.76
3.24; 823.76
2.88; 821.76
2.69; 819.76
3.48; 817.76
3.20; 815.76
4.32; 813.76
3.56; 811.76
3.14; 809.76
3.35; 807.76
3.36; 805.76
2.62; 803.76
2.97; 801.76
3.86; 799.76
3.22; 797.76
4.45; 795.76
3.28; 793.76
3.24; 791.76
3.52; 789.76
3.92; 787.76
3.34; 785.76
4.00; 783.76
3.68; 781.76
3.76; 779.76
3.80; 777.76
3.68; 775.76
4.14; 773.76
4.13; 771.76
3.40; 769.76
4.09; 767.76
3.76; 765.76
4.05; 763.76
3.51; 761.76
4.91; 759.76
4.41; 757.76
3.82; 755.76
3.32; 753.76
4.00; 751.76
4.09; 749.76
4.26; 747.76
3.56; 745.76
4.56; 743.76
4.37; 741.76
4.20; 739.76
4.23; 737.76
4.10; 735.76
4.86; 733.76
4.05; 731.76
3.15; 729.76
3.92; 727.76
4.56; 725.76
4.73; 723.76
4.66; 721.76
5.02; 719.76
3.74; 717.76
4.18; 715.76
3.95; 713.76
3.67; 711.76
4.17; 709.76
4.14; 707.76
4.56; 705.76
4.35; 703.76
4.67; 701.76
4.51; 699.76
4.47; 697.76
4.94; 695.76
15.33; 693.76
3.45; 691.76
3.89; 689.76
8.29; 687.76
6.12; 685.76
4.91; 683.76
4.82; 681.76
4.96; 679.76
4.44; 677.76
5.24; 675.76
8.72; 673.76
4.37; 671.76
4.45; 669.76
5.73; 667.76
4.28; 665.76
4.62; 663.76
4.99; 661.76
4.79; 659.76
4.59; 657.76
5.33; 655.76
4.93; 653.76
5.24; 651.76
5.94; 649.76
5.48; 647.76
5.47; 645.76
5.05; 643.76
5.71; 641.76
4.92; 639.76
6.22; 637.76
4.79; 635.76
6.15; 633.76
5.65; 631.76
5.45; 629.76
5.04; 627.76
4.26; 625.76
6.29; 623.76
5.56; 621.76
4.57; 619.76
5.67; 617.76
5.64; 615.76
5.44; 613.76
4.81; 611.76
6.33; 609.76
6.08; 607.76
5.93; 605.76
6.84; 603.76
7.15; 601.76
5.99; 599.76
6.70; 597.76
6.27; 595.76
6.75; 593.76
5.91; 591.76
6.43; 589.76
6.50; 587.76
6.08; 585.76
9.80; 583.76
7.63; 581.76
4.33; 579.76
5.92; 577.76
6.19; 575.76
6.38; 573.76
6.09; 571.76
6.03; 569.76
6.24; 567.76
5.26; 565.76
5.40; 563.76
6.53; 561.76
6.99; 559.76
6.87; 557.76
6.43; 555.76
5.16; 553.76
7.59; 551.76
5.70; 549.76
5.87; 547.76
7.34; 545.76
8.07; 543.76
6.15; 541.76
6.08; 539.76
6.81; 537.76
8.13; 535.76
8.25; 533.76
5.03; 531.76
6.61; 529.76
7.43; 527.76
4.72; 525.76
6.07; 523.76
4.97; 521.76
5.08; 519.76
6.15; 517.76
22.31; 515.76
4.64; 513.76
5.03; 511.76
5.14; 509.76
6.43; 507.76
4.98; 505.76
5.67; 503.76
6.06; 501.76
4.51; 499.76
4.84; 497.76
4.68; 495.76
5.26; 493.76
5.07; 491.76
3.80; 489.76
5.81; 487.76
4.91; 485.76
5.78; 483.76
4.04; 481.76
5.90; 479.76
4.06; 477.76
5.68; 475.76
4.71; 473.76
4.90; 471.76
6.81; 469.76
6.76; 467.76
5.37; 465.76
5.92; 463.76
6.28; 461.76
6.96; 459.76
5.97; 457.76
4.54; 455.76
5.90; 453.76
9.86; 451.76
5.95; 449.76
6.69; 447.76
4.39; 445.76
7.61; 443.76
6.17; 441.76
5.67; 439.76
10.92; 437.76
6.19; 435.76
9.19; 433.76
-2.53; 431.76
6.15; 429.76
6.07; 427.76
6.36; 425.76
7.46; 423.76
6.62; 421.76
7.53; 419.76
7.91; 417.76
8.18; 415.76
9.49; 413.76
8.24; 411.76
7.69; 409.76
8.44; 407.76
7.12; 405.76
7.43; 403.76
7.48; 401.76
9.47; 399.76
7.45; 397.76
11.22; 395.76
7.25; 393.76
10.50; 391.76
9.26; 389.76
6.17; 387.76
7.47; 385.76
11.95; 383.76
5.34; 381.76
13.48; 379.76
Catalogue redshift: 0.38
